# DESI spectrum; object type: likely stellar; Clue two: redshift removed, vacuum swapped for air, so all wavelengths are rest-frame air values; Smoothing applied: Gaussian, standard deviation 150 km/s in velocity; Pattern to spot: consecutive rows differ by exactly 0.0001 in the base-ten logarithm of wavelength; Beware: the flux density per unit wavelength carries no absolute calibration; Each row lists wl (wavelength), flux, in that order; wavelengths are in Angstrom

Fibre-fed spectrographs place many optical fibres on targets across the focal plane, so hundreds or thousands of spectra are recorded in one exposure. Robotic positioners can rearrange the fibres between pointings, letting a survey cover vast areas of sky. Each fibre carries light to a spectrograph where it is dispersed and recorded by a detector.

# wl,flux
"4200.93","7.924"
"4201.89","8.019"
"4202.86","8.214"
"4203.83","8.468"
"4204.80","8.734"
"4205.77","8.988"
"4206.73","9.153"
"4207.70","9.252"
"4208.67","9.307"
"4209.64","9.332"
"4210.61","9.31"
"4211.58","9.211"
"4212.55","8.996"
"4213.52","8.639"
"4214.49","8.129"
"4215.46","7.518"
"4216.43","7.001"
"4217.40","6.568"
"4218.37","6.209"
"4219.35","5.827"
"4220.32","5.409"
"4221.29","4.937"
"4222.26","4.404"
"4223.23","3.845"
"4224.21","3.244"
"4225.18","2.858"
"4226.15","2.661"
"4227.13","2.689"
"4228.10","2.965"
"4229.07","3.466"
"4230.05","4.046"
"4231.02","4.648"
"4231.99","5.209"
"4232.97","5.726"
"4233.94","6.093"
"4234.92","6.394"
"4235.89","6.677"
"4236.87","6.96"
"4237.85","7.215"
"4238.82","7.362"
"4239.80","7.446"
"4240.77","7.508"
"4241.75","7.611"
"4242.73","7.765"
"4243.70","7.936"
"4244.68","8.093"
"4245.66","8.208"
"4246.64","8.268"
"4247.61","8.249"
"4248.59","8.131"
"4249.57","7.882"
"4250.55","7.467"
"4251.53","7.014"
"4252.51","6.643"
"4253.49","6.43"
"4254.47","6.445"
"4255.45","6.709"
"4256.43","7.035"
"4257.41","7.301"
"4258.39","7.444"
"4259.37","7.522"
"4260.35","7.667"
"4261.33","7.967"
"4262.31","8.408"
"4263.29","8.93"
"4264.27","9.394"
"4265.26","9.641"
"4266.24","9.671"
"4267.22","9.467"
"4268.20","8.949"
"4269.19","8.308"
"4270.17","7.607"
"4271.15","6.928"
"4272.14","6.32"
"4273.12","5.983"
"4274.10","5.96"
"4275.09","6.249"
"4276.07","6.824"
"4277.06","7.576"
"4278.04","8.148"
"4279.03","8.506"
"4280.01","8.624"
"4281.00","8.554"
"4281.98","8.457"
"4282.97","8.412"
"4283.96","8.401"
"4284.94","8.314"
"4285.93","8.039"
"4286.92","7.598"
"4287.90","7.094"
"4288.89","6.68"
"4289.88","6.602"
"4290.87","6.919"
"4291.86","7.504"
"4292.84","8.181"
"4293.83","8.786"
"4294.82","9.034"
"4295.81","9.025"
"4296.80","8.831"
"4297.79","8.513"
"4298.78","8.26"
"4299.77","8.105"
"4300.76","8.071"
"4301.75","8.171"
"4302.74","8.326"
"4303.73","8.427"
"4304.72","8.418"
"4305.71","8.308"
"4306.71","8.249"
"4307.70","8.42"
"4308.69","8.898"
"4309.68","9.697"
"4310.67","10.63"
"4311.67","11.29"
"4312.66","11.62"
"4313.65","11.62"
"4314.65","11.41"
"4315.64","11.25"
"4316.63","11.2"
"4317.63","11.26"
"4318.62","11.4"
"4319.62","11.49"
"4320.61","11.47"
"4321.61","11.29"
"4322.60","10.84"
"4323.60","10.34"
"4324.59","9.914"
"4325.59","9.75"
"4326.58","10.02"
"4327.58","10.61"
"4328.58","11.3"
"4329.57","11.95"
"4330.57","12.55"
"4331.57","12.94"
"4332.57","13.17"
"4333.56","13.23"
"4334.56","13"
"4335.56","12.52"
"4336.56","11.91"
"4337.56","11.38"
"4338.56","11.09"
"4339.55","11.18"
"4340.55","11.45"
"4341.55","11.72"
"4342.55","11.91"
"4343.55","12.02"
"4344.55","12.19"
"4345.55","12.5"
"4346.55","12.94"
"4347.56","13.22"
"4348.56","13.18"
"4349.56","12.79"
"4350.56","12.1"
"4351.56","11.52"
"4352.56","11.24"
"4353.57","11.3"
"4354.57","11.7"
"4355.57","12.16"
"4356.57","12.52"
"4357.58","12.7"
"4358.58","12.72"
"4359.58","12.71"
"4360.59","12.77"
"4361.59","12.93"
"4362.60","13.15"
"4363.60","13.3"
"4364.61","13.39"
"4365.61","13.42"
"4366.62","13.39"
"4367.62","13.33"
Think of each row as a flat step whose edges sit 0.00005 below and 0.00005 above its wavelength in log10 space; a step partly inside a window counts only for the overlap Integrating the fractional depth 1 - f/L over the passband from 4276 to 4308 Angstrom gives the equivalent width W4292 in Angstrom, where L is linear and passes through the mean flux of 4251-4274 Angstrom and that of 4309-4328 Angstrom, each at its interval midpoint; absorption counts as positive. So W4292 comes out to 4.24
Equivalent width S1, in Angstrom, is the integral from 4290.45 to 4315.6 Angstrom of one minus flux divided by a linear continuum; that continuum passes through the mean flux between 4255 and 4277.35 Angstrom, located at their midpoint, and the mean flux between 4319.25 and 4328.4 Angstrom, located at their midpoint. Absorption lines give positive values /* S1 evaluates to 1.53 Angstrom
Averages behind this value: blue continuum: 7.74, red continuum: 10.6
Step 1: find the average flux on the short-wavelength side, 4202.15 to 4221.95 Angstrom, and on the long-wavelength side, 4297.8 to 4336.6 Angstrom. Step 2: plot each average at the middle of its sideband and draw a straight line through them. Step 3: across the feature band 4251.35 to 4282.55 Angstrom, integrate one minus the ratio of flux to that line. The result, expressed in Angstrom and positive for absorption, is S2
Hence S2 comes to 5.2 Angstrom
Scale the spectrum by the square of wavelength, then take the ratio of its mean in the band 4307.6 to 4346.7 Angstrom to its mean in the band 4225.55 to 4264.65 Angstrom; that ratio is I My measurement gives 1.7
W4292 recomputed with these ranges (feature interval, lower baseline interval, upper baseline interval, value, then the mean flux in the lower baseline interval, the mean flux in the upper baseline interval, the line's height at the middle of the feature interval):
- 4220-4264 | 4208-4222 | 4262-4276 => 7.8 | 7.57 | 7.95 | 7.76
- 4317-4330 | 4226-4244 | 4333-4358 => 0.0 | 5.85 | 12.1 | 10.9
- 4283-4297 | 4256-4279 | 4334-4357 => 1.7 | 7.81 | 12.1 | 9.04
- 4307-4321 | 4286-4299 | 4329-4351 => -1.2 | 7.92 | 12.3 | 9.91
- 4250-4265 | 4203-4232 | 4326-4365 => 1.3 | 6.4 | 12.2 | 8.22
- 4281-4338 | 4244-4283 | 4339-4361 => 2.2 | 7.78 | 12.2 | 10.1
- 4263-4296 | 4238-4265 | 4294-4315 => 2.0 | 7.67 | 9.18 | 8.47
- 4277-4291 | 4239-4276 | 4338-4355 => 1.6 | 7.68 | 12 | 8.97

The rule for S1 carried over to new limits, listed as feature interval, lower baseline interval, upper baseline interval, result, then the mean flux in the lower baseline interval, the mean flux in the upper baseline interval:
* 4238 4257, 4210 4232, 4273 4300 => -2.9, 5.58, 7.85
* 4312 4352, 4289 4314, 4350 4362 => -4.0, 8.75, 12.2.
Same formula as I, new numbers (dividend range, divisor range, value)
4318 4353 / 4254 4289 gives 1.55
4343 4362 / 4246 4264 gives 1.71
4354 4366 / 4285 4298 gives 1.67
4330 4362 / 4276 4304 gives 1.56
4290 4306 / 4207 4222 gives 1.12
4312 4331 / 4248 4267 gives 1.47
